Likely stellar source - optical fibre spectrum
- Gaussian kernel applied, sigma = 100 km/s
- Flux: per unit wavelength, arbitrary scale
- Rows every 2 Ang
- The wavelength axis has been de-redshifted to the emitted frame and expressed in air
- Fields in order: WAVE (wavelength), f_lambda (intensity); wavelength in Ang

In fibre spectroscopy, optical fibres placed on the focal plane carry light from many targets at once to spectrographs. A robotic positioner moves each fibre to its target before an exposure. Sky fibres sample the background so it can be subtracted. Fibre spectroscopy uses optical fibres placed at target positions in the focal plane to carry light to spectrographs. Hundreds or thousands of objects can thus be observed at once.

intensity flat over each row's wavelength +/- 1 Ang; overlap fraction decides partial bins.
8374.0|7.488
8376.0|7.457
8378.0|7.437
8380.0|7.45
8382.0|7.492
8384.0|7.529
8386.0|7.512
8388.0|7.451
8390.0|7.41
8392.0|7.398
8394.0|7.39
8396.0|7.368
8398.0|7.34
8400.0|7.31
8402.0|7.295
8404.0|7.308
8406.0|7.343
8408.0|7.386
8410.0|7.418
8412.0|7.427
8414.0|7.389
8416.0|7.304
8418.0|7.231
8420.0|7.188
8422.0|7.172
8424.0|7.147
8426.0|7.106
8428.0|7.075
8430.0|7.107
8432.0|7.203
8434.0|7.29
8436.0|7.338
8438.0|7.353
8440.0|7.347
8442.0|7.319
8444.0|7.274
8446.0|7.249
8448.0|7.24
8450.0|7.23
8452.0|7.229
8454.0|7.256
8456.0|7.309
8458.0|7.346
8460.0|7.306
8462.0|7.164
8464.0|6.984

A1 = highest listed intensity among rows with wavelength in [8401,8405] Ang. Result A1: 7.308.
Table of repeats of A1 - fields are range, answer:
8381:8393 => 7.529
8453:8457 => 7.309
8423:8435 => 7.29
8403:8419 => 7.427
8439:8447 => 7.347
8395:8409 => 7.386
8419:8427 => 7.188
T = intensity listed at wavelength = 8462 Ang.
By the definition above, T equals 7.164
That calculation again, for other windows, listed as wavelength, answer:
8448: 7.24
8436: 7.338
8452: 7.229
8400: 7.31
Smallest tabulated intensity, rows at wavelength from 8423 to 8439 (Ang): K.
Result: 7.075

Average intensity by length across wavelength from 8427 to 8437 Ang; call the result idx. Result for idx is 7.2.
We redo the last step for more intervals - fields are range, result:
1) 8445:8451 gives 7.24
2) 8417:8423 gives 7.2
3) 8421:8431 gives 7.12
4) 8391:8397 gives 7.39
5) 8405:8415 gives 7.39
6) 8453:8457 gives 7.28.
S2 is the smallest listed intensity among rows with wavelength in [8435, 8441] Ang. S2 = 7.338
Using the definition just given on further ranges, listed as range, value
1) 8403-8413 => 7.308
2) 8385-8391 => 7.41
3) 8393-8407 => 7.295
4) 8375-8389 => 7.437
